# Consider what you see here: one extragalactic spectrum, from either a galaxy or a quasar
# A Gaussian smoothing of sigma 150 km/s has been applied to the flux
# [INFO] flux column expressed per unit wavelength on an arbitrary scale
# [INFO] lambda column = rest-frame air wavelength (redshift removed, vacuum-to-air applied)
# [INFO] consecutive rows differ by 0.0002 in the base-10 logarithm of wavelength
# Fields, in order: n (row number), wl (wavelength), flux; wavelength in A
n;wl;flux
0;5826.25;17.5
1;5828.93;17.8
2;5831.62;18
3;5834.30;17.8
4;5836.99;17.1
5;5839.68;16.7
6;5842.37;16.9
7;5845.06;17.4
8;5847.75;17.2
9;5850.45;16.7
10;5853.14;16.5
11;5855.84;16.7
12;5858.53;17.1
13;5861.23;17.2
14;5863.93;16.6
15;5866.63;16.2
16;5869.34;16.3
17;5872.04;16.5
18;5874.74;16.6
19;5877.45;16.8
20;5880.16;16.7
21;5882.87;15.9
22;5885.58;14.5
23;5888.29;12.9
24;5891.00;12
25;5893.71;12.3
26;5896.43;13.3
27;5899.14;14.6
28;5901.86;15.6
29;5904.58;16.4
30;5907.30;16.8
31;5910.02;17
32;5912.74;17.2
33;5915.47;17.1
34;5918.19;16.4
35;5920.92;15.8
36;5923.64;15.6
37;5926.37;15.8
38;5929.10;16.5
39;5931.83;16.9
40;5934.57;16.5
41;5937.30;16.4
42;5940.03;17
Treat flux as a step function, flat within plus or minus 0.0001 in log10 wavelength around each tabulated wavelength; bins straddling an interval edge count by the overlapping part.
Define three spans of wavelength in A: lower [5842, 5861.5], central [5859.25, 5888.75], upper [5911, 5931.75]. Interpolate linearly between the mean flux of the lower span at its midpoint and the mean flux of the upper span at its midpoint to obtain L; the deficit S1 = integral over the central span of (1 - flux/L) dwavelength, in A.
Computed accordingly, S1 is 1.1 A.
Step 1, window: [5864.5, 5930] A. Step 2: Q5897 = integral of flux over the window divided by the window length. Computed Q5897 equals 15.6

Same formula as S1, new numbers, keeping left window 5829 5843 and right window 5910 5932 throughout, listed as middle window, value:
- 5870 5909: 3.9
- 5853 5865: 0.2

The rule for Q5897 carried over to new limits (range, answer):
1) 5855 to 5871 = 16.7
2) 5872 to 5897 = 14.7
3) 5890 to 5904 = 13.8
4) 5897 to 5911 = 15.9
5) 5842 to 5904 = 15.7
